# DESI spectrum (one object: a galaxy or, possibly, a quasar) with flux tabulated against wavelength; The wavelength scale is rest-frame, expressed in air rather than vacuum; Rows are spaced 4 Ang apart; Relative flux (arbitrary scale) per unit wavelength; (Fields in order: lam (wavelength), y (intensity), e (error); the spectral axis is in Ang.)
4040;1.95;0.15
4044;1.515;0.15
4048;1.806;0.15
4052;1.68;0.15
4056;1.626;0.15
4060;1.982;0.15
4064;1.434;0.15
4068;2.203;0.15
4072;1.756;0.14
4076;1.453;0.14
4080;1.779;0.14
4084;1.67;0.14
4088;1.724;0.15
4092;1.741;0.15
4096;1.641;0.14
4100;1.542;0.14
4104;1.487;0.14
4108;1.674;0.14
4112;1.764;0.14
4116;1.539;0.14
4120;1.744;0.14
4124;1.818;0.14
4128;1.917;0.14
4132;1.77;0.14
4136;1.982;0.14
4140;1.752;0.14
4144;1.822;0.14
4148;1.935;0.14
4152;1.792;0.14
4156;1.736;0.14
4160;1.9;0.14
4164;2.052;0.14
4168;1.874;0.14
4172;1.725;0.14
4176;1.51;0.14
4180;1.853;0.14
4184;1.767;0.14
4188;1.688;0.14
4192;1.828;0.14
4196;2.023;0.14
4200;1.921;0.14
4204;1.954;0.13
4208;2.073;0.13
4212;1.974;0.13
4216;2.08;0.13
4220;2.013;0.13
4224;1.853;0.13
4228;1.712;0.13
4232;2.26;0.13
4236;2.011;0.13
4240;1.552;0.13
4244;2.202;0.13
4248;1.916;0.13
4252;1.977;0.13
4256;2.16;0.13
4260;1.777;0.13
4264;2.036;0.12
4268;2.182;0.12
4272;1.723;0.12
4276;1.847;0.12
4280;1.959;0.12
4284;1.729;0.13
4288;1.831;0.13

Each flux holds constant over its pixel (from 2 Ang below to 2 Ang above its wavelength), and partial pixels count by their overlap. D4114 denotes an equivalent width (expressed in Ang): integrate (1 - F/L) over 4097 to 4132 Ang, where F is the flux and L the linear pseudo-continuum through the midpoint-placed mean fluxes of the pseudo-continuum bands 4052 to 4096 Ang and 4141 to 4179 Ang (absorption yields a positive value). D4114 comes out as 1.6 Ang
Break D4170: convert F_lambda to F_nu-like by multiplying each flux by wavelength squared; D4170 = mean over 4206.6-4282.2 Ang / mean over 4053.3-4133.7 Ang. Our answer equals 1.2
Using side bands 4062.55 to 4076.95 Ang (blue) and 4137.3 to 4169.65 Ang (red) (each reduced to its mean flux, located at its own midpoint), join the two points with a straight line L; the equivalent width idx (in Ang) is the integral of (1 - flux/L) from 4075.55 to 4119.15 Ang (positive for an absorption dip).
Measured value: 3.26 Ang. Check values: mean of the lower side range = 1.74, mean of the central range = 1.65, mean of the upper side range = 1.86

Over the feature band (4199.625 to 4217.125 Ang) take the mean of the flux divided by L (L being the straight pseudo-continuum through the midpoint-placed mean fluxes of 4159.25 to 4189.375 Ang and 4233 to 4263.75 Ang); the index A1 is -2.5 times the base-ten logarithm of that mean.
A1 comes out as -0.08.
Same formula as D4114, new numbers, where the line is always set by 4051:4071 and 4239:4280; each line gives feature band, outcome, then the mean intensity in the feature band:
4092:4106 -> 1.8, 1.58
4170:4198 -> 1.7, 1.77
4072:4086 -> 1.2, 1.65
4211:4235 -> -0.8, 1.98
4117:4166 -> 0.2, 1.85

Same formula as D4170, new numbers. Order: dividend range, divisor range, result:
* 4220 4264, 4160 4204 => 1.09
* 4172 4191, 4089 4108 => 1.10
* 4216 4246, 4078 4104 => 1.25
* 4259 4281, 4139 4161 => 1.12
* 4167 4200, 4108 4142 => 1.03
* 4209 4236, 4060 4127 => 1.25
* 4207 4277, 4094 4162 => 1.18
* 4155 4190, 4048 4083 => 1.08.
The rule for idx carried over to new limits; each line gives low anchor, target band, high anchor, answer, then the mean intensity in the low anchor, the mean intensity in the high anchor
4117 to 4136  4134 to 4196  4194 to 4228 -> 2.1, 1.82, 1.97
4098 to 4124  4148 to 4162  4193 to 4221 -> -0.2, 1.64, 2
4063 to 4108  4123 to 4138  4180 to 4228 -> -0.9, 1.68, 1.91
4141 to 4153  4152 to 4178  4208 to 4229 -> 1.0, 1.85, 1.95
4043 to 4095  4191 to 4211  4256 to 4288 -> -1.4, 1.72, 1.91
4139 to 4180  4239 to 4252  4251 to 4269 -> 0.4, 1.81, 2.02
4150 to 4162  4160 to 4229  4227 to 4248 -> 0.0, 1.81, 1.96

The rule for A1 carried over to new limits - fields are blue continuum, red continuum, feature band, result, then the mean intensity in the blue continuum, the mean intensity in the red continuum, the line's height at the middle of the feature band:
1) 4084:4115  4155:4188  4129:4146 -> -0.07 mag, 1.65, 1.8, 1.73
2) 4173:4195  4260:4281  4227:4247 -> -0.06 mag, 1.74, 1.93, 1.86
